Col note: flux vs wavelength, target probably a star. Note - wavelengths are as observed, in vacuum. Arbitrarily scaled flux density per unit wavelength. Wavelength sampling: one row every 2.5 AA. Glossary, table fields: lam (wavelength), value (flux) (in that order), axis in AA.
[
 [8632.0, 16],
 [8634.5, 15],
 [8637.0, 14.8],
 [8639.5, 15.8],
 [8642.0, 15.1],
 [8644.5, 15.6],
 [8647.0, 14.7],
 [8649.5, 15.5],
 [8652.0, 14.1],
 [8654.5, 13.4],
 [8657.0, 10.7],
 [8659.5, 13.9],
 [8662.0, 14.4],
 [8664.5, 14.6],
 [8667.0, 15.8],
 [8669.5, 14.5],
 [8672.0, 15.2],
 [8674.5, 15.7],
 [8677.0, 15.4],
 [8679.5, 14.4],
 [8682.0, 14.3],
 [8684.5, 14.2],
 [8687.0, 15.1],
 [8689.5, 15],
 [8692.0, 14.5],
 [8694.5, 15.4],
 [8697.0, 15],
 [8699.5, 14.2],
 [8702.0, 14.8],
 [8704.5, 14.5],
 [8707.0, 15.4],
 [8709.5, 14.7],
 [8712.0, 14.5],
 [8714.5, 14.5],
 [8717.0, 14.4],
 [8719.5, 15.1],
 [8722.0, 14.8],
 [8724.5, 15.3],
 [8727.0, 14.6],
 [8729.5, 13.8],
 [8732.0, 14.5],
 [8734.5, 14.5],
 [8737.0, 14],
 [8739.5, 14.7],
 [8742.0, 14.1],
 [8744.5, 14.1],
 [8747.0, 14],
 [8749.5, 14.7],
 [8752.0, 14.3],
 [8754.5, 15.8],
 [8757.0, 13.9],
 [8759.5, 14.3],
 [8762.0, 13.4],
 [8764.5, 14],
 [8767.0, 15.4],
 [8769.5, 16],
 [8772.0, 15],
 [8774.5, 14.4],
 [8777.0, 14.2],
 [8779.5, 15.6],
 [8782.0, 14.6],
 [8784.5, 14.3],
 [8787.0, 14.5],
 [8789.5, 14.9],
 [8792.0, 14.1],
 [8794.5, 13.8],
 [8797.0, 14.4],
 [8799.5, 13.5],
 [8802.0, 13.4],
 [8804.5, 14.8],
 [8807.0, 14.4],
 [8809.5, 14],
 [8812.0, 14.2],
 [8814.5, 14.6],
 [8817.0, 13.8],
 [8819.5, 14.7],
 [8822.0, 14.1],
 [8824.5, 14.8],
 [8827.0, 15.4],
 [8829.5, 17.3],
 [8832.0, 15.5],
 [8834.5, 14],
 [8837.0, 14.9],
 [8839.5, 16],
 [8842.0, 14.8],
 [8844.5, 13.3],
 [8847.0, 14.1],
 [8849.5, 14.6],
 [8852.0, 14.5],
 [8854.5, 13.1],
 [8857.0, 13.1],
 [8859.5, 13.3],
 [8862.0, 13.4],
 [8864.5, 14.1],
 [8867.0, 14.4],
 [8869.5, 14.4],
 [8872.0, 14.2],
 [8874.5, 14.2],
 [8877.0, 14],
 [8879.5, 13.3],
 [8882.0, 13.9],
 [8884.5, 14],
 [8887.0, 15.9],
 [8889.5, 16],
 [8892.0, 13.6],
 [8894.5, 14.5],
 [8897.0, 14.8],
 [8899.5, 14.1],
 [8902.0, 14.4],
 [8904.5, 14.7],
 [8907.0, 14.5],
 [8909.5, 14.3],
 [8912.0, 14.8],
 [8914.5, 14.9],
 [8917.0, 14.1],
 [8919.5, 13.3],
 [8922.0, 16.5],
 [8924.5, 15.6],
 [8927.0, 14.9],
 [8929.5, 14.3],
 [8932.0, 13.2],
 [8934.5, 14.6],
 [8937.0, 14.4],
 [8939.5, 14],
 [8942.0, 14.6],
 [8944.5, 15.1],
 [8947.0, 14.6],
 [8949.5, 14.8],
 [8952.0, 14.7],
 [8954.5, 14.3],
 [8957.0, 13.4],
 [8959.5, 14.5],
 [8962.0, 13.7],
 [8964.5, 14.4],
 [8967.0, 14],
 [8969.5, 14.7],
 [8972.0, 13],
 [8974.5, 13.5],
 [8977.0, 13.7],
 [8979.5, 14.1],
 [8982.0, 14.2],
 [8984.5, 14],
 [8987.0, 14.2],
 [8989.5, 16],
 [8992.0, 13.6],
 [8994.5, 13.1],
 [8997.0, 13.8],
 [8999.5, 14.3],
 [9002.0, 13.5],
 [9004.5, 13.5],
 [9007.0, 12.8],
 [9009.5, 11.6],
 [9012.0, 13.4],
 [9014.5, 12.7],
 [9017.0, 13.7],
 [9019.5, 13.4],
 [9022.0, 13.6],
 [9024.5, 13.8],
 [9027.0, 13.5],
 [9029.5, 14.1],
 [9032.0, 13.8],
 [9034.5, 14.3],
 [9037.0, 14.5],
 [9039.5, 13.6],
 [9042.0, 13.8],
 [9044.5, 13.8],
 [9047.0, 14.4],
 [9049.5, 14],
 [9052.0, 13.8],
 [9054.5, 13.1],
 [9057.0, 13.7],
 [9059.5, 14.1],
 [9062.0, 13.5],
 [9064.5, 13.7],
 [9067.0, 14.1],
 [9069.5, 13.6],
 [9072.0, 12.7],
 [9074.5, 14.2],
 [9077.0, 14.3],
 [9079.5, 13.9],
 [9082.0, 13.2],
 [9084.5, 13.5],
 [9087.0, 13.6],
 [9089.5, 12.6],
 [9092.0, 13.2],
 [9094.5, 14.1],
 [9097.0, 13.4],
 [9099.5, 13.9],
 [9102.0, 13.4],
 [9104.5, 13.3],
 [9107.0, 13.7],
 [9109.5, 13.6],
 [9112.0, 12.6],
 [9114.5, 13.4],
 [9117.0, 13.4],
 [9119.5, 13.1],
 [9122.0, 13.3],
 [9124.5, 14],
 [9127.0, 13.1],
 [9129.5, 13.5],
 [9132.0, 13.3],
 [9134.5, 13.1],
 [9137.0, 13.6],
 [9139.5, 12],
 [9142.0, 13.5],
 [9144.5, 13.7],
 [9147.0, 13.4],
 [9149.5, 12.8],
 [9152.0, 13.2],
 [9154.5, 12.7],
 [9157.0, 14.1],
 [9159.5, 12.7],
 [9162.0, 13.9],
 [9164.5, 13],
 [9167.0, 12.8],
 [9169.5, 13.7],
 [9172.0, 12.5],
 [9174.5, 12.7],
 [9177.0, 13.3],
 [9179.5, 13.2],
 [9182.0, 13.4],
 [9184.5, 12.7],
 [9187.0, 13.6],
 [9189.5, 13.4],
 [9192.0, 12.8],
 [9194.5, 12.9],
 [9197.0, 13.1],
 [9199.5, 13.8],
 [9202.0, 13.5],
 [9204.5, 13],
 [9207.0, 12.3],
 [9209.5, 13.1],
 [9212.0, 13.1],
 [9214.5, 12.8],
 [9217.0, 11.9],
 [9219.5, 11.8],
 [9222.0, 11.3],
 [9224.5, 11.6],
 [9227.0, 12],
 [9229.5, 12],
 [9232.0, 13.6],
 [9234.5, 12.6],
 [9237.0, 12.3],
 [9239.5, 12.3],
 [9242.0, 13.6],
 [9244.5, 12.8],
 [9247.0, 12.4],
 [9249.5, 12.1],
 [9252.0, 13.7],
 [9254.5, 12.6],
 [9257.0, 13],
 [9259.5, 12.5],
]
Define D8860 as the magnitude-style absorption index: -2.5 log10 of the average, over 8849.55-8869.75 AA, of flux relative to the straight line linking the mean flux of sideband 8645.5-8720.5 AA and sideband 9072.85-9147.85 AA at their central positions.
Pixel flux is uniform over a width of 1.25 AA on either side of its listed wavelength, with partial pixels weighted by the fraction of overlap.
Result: 0.024 mag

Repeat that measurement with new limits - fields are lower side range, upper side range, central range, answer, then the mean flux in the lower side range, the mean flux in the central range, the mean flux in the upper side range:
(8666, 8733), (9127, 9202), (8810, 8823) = 0.01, 14.8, 14.3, 13.2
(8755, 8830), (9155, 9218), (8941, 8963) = -0.04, 14.5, 14.4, 13.1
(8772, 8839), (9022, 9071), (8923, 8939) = -0.02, 14.6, 14.5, 13.8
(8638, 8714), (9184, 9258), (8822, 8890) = -0.03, 14.7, 14.4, 12.7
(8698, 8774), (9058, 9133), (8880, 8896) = -0.04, 14.6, 14.6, 13.5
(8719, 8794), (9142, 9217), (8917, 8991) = -0.04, 14.6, 14.3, 13.1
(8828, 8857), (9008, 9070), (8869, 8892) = 0.01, 14.7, 14.4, 13.7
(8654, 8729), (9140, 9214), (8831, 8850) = -0.04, 14.6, 14.6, 13.2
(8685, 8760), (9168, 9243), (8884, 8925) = -0.06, 14.6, 14.7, 12.8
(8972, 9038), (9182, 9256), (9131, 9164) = -0.01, 13.7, 13.2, 12.7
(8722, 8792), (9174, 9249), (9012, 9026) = 0.01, 14.5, 13.4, 12.8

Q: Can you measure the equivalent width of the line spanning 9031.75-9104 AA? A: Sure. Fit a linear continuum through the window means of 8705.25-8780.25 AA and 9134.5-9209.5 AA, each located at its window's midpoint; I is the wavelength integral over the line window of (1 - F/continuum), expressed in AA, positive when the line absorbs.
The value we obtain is -1.1 AA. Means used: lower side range 14.6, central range 13.7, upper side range 13.1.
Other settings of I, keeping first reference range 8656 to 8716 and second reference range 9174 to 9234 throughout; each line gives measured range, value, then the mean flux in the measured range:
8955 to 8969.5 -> -0.5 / 14.1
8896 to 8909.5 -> -0.6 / 14.5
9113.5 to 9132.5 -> -0.5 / 13.4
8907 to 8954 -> -2.8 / 14.6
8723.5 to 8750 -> 0.1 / 14.4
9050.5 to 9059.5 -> -0.2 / 13.6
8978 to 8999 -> -0.9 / 14.1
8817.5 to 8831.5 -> -1.0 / 15.2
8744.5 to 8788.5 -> -0.8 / 14.6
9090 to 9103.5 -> -0.4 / 13.5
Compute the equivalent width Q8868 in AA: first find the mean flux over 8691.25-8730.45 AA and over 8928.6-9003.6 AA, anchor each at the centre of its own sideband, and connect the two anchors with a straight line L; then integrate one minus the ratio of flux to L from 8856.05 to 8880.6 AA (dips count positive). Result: 0.9 AA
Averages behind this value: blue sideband 14.7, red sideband 14.1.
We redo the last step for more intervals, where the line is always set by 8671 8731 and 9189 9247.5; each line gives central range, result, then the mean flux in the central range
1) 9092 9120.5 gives -0.69 AA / 13.4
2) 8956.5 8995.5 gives -1.06 AA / 14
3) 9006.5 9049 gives -0.50 AA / 13.6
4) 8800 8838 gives -0.90 AA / 14.6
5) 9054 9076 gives -0.61 AA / 13.7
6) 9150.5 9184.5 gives -0.74 AA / 13.1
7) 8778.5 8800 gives -0.01 AA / 14.4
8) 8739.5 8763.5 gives 0.44 AA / 14.3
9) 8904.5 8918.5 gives -0.60 AA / 14.5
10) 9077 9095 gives -0.37 AA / 13.5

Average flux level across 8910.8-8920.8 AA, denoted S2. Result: 14.3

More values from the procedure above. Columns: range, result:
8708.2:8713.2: 14.6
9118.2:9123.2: 13.2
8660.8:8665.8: 14.5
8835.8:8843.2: 15.2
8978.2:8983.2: 14.1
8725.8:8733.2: 14.3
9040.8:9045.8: 13.8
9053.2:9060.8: 13.6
